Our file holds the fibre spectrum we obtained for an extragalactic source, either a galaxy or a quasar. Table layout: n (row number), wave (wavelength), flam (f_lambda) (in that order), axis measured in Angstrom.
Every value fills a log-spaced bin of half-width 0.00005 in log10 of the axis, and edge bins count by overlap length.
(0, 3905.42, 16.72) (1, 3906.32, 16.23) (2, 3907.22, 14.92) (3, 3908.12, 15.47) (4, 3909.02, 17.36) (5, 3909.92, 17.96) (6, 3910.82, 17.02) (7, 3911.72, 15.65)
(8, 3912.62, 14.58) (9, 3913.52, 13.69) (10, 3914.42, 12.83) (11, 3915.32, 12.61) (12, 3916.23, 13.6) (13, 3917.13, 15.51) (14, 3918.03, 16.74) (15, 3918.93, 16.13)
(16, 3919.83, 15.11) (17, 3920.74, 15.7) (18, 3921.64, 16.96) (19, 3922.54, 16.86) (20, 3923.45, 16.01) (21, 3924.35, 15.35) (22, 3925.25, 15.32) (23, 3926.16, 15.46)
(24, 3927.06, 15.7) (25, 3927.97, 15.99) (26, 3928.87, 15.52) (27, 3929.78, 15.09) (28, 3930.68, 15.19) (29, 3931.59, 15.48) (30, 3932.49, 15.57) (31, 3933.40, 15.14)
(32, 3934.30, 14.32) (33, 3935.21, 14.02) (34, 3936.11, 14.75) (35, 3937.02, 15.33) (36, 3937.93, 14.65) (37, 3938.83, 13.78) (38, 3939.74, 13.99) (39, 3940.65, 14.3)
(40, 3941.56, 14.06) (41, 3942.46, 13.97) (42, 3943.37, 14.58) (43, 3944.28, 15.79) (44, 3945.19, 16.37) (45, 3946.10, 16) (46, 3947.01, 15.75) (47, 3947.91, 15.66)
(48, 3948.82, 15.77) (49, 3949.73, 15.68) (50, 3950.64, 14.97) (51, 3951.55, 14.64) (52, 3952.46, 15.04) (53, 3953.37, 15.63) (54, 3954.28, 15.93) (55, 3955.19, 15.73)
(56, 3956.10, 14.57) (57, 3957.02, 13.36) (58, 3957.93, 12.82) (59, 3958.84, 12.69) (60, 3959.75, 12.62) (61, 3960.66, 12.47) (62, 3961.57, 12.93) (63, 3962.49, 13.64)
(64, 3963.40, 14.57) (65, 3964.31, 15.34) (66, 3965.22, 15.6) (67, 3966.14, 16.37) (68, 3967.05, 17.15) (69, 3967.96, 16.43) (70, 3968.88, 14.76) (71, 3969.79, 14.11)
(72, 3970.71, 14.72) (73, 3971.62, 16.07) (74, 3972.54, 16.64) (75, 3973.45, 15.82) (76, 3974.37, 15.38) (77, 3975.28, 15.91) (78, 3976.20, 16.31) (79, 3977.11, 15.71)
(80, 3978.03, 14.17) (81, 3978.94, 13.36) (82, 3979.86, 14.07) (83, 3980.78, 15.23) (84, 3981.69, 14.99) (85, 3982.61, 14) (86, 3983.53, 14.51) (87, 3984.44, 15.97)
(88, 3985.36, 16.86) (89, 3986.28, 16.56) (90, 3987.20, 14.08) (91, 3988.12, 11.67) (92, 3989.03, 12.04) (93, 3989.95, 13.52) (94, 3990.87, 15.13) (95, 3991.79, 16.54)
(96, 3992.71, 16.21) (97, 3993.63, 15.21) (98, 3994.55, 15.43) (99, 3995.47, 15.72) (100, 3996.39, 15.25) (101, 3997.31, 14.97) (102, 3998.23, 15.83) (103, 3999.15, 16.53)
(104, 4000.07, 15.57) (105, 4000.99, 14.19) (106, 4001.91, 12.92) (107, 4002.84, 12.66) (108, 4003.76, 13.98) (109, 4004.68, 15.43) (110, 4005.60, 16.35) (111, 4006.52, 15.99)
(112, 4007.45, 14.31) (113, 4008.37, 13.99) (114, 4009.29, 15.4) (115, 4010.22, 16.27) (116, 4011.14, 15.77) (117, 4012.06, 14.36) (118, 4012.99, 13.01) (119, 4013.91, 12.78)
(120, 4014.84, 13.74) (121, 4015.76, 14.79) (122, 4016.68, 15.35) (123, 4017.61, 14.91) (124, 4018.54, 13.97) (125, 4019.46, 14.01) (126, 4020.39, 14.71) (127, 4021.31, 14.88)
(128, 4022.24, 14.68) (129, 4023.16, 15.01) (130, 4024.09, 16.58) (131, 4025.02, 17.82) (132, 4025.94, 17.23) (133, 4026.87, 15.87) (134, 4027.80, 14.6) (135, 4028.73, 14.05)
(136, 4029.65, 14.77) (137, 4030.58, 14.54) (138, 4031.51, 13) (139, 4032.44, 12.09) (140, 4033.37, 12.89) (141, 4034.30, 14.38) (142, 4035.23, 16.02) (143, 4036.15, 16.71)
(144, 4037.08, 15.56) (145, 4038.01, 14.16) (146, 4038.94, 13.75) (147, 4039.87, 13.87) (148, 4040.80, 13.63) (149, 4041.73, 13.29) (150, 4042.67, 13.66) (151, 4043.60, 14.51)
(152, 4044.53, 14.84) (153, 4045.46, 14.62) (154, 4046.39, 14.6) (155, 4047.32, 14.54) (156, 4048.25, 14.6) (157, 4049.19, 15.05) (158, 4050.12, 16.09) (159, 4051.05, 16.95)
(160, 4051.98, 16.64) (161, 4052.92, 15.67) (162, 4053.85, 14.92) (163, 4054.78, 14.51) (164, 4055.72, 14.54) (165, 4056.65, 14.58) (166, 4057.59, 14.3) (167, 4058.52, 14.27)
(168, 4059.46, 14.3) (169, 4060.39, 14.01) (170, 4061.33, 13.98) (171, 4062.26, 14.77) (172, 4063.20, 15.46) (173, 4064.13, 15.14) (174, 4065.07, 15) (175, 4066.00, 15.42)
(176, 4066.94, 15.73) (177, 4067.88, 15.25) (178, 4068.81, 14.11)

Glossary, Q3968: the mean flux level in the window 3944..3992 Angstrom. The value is 14.9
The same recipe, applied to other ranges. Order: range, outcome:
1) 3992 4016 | 14.9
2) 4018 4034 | 14.7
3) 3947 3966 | 14.5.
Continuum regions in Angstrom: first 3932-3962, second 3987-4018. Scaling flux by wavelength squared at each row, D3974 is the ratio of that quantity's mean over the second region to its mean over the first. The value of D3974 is 1.03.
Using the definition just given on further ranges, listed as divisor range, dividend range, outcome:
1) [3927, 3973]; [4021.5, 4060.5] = 1.04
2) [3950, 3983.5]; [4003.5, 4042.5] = 1.02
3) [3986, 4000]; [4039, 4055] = 1.02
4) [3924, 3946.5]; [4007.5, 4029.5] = 1.04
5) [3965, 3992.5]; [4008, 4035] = 0.99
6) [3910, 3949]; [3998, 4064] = 1.02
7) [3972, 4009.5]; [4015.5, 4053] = 1.01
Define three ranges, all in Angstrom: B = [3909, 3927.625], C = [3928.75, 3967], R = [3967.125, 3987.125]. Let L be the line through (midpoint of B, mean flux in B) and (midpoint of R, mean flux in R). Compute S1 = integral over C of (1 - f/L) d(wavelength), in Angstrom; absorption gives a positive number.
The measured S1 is 1.6 Angstrom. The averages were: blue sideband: 15.5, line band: 14.8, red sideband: 15.3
